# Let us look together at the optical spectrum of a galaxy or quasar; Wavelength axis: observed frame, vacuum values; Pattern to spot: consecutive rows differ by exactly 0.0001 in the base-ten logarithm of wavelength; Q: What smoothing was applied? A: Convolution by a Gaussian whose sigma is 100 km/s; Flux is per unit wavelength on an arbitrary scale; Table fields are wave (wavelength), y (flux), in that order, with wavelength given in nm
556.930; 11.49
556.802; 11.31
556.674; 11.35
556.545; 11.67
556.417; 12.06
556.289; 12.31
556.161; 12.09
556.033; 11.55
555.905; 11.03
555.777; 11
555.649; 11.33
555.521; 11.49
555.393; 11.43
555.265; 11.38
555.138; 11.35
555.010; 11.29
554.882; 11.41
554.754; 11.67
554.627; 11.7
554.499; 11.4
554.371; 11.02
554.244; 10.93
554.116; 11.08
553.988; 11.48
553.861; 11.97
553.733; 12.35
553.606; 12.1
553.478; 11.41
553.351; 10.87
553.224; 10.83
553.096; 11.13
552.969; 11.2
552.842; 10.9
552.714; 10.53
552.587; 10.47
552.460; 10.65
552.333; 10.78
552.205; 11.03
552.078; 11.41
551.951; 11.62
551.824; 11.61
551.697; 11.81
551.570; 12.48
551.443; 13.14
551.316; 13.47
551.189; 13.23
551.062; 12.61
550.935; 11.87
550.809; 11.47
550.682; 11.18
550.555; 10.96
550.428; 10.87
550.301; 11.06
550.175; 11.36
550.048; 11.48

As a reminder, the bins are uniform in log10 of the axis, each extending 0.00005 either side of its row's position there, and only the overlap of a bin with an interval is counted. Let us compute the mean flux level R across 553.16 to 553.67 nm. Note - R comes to 11.3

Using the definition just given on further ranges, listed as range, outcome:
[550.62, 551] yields 11.5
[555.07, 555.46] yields 11.4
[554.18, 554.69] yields 11.3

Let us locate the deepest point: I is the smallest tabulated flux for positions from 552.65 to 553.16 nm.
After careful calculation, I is 10.53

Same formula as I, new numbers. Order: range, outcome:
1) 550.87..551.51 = 11.87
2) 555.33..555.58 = 11.43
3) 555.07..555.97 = 11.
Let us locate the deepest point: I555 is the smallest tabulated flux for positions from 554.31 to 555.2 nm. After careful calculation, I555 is 11.02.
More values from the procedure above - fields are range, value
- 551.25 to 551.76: 11.81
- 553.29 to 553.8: 10.87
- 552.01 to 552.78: 10.47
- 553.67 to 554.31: 10.93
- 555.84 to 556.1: 11.03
